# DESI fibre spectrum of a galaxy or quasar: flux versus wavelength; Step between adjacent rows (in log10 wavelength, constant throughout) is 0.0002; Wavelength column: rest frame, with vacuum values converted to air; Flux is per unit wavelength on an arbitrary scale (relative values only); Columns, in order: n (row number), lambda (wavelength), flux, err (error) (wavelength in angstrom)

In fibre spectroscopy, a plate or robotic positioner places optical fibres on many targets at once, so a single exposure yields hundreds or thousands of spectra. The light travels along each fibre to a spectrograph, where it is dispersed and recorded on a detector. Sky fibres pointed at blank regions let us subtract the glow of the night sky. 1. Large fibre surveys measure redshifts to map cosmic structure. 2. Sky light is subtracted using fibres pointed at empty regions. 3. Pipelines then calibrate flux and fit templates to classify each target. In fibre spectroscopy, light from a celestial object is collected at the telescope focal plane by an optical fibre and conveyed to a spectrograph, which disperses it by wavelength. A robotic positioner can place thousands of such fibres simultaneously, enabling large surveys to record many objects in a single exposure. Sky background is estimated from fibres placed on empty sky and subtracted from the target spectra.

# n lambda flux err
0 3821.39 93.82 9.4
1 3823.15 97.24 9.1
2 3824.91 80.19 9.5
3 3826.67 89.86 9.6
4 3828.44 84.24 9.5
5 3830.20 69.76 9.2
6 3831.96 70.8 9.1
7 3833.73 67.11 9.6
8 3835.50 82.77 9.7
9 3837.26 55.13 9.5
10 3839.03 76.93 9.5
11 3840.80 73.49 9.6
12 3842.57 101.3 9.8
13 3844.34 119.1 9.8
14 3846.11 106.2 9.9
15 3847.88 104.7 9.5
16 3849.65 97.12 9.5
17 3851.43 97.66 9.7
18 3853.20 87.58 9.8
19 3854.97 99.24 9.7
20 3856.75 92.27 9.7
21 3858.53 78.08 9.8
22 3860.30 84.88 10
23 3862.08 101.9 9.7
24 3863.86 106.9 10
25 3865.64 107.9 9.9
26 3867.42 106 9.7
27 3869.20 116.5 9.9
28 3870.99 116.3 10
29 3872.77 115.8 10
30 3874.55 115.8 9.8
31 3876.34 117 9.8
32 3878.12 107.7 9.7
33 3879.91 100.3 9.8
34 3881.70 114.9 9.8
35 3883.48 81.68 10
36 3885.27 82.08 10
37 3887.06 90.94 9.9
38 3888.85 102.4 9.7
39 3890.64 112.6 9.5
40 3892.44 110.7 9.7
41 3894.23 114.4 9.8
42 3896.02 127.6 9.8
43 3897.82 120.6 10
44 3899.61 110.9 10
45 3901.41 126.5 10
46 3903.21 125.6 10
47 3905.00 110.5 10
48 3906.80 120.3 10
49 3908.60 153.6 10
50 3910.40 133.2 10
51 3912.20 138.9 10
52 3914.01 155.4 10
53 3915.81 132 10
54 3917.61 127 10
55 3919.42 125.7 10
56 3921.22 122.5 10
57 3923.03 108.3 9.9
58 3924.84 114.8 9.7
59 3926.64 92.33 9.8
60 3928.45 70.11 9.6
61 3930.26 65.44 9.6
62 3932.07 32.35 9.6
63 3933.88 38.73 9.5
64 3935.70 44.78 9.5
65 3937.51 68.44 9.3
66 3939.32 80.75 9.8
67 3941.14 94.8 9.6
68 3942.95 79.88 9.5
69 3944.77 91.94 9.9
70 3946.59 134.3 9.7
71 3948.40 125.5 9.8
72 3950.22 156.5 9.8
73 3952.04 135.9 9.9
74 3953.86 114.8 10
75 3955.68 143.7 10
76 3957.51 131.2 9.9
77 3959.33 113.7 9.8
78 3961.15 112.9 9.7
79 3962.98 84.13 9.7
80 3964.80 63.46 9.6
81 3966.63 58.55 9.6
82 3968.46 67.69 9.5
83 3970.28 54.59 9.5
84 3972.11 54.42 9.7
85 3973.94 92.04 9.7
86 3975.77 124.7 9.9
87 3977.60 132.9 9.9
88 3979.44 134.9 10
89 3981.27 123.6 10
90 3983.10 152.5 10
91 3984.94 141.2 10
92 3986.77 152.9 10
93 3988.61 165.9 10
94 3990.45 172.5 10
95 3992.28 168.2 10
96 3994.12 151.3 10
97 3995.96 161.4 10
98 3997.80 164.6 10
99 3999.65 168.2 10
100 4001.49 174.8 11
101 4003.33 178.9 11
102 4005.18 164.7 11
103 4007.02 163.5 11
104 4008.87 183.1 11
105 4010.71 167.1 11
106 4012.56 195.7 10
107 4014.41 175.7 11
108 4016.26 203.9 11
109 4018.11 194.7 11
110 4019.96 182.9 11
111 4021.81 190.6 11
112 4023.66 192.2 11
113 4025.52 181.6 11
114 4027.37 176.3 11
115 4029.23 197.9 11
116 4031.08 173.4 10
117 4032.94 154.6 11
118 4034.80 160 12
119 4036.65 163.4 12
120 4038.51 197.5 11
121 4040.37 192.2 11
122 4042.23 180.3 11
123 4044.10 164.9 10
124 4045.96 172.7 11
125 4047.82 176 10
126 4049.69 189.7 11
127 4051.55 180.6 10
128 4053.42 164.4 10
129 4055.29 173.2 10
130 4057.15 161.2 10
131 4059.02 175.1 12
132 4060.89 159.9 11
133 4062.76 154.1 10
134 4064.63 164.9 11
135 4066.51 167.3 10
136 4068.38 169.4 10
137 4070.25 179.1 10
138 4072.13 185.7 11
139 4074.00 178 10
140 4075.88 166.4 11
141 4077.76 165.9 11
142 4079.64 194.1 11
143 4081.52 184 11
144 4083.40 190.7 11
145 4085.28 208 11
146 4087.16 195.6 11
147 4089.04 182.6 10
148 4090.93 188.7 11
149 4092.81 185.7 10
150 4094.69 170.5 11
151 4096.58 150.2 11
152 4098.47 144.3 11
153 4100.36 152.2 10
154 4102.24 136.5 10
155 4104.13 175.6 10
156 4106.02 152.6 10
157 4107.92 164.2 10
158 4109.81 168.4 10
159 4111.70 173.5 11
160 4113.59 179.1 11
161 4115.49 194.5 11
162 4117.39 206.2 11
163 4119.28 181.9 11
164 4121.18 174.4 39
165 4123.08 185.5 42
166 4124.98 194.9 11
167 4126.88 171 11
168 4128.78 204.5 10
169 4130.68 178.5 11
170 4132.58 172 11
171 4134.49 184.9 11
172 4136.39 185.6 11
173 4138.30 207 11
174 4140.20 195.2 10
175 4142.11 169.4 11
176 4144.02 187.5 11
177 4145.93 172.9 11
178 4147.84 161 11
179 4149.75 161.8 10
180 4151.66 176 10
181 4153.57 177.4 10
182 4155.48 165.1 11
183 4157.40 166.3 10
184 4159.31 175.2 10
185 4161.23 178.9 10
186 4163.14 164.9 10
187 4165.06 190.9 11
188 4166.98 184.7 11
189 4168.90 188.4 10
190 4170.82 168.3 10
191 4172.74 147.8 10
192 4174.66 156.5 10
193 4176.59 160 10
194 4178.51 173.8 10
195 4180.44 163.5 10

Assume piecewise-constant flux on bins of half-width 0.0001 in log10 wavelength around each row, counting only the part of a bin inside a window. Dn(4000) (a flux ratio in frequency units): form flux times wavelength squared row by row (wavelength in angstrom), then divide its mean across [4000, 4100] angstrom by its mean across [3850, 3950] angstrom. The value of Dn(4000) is 1.83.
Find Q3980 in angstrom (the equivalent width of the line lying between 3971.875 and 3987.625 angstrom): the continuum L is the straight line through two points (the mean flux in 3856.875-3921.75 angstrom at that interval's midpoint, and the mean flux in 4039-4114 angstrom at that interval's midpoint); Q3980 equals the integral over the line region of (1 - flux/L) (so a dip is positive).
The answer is 1.84 angstrom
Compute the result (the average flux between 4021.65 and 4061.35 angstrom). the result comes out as 176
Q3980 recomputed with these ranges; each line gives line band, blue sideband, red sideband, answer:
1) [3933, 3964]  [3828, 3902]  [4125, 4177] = 4.84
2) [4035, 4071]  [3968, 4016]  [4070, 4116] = -2.01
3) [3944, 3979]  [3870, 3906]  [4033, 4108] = 7.68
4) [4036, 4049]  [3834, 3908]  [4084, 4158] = -2.11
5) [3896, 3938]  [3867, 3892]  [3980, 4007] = 5.24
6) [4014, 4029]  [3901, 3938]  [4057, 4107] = -4.20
